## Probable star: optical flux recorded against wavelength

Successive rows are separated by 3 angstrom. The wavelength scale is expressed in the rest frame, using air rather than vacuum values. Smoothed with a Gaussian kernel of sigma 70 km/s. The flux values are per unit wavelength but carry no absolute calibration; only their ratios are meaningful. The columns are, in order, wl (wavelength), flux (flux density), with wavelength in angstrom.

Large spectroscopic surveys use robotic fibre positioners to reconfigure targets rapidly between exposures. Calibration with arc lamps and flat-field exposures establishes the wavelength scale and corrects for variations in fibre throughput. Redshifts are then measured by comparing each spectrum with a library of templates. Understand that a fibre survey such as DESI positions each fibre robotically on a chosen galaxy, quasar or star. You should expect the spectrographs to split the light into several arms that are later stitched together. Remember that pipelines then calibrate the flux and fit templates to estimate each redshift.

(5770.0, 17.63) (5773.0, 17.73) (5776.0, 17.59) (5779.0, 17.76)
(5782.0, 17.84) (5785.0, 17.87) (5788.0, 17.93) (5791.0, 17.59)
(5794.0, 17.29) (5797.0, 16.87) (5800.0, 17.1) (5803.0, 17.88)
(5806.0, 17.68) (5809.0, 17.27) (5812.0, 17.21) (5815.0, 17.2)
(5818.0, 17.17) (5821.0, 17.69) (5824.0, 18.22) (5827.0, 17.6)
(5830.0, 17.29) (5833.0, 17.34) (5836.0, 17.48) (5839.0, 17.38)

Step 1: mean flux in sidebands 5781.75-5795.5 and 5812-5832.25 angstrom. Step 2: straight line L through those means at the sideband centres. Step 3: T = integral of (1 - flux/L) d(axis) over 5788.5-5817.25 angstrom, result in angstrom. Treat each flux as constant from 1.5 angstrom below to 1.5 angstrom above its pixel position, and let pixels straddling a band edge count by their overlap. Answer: 0.4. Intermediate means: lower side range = 17.7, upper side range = 17.5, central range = 17.4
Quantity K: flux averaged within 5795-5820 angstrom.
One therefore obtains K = 17.3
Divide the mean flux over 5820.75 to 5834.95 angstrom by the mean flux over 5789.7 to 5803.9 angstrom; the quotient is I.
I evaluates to 1.0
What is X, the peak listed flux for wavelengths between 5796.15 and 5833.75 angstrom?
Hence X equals 18.22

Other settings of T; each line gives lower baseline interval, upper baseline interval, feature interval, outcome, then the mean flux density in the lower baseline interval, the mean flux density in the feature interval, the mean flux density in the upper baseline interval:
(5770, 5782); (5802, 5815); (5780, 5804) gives 0.06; 17.7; 17.5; 17.5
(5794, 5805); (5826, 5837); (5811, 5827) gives -0.13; 17.3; 17.5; 17.4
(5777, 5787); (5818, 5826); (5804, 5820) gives 0.41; 17.8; 17.3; 17.8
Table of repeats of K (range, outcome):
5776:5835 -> 17.5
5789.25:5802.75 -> 17.3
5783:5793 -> 17.8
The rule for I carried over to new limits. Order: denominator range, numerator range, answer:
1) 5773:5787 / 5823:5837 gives 0.99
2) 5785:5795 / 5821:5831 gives 1.00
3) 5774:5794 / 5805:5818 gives 0.98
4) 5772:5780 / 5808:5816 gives 0.97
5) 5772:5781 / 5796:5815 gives 0.98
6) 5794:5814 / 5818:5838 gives 1.01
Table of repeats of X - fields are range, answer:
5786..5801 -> 17.93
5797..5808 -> 17.88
